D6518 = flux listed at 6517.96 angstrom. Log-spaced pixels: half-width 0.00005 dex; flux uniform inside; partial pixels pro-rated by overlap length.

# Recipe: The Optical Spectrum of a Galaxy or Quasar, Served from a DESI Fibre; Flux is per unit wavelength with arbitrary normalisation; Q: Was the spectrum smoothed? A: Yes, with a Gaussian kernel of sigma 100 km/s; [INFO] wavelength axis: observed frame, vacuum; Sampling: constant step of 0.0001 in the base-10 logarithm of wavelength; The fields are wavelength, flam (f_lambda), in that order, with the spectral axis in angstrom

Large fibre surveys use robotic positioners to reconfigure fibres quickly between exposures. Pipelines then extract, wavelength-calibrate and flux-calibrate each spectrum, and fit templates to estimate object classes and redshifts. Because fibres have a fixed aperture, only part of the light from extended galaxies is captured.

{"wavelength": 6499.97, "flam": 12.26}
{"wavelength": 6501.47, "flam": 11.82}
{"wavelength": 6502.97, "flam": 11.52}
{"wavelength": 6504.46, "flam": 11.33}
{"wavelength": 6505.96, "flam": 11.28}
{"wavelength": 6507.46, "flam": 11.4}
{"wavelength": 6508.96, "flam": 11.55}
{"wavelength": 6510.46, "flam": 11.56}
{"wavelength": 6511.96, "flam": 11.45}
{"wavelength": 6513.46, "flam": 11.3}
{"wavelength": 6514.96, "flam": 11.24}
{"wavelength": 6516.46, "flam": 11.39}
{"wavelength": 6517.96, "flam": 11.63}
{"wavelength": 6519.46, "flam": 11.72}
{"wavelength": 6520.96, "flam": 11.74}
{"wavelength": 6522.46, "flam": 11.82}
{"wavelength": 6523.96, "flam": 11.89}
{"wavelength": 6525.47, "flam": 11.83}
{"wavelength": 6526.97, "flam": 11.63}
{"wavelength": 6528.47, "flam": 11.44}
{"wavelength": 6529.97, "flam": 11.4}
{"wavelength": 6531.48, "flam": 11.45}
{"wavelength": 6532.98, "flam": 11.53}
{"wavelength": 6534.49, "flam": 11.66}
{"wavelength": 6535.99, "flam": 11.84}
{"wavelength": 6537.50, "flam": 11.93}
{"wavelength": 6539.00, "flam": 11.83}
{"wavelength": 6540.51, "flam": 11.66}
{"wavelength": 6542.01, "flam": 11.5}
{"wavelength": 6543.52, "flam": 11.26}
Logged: 11.63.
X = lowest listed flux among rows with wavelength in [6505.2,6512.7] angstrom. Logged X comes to 11.28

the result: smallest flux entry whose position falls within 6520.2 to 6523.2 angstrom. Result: 11.74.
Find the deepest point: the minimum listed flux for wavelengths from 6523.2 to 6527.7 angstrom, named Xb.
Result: 11.63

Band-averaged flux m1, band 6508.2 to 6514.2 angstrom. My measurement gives 11.5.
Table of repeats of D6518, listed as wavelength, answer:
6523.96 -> 11.89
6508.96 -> 11.55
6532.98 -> 11.53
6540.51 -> 11.66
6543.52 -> 11.26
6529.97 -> 11.4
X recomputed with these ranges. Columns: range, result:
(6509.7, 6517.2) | 11.24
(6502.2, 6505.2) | 11.33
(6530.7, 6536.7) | 11.45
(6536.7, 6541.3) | 11.66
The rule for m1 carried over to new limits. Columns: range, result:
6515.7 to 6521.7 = 11.6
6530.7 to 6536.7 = 11.6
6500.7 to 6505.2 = 11.6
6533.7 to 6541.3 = 11.8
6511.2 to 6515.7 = 11.3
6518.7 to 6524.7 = 11.8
